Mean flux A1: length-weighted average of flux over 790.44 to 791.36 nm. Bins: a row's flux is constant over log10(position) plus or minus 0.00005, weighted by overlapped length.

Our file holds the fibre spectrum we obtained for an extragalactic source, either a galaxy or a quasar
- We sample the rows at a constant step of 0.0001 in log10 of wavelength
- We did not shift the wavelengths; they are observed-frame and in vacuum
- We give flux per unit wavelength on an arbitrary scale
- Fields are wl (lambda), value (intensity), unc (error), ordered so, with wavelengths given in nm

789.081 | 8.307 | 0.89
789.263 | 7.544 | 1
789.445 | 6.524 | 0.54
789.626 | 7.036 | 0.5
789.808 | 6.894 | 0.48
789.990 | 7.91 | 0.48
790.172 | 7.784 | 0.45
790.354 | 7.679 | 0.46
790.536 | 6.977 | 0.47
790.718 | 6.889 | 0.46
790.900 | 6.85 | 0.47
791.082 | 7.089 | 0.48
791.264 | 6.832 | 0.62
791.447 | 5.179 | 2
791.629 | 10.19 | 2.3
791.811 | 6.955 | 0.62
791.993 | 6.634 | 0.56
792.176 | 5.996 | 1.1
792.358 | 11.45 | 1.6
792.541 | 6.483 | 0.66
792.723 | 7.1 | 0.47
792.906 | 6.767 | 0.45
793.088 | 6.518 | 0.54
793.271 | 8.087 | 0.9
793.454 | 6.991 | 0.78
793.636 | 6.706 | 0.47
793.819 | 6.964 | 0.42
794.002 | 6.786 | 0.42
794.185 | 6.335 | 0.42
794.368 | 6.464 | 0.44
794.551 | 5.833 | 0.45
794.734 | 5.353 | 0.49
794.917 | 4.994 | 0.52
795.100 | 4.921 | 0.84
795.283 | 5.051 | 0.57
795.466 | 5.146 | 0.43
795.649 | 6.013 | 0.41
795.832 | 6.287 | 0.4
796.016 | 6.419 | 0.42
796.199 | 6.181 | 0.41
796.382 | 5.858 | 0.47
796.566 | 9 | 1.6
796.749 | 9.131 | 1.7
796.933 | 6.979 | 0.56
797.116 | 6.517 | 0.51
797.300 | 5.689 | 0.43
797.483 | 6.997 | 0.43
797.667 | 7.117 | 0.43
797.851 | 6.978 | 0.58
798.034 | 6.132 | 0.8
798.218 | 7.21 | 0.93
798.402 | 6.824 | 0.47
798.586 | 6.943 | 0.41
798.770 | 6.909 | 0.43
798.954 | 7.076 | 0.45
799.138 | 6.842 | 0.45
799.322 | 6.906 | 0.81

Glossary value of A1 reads 6.92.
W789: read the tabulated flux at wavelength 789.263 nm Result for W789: 7.544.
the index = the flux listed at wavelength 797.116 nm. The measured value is 6.517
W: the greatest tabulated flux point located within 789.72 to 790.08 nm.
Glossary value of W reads 7.91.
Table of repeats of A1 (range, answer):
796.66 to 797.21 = 7.52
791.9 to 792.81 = 7.53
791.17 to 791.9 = 7.29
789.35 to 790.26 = 7.23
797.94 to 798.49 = 6.73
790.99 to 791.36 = 6.93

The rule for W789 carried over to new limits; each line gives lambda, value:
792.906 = 6.767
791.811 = 6.955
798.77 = 6.909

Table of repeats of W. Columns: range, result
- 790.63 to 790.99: 6.889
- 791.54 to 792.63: 11.45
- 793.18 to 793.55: 8.087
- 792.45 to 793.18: 7.1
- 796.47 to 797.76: 9.131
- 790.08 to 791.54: 7.784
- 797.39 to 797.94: 7.117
